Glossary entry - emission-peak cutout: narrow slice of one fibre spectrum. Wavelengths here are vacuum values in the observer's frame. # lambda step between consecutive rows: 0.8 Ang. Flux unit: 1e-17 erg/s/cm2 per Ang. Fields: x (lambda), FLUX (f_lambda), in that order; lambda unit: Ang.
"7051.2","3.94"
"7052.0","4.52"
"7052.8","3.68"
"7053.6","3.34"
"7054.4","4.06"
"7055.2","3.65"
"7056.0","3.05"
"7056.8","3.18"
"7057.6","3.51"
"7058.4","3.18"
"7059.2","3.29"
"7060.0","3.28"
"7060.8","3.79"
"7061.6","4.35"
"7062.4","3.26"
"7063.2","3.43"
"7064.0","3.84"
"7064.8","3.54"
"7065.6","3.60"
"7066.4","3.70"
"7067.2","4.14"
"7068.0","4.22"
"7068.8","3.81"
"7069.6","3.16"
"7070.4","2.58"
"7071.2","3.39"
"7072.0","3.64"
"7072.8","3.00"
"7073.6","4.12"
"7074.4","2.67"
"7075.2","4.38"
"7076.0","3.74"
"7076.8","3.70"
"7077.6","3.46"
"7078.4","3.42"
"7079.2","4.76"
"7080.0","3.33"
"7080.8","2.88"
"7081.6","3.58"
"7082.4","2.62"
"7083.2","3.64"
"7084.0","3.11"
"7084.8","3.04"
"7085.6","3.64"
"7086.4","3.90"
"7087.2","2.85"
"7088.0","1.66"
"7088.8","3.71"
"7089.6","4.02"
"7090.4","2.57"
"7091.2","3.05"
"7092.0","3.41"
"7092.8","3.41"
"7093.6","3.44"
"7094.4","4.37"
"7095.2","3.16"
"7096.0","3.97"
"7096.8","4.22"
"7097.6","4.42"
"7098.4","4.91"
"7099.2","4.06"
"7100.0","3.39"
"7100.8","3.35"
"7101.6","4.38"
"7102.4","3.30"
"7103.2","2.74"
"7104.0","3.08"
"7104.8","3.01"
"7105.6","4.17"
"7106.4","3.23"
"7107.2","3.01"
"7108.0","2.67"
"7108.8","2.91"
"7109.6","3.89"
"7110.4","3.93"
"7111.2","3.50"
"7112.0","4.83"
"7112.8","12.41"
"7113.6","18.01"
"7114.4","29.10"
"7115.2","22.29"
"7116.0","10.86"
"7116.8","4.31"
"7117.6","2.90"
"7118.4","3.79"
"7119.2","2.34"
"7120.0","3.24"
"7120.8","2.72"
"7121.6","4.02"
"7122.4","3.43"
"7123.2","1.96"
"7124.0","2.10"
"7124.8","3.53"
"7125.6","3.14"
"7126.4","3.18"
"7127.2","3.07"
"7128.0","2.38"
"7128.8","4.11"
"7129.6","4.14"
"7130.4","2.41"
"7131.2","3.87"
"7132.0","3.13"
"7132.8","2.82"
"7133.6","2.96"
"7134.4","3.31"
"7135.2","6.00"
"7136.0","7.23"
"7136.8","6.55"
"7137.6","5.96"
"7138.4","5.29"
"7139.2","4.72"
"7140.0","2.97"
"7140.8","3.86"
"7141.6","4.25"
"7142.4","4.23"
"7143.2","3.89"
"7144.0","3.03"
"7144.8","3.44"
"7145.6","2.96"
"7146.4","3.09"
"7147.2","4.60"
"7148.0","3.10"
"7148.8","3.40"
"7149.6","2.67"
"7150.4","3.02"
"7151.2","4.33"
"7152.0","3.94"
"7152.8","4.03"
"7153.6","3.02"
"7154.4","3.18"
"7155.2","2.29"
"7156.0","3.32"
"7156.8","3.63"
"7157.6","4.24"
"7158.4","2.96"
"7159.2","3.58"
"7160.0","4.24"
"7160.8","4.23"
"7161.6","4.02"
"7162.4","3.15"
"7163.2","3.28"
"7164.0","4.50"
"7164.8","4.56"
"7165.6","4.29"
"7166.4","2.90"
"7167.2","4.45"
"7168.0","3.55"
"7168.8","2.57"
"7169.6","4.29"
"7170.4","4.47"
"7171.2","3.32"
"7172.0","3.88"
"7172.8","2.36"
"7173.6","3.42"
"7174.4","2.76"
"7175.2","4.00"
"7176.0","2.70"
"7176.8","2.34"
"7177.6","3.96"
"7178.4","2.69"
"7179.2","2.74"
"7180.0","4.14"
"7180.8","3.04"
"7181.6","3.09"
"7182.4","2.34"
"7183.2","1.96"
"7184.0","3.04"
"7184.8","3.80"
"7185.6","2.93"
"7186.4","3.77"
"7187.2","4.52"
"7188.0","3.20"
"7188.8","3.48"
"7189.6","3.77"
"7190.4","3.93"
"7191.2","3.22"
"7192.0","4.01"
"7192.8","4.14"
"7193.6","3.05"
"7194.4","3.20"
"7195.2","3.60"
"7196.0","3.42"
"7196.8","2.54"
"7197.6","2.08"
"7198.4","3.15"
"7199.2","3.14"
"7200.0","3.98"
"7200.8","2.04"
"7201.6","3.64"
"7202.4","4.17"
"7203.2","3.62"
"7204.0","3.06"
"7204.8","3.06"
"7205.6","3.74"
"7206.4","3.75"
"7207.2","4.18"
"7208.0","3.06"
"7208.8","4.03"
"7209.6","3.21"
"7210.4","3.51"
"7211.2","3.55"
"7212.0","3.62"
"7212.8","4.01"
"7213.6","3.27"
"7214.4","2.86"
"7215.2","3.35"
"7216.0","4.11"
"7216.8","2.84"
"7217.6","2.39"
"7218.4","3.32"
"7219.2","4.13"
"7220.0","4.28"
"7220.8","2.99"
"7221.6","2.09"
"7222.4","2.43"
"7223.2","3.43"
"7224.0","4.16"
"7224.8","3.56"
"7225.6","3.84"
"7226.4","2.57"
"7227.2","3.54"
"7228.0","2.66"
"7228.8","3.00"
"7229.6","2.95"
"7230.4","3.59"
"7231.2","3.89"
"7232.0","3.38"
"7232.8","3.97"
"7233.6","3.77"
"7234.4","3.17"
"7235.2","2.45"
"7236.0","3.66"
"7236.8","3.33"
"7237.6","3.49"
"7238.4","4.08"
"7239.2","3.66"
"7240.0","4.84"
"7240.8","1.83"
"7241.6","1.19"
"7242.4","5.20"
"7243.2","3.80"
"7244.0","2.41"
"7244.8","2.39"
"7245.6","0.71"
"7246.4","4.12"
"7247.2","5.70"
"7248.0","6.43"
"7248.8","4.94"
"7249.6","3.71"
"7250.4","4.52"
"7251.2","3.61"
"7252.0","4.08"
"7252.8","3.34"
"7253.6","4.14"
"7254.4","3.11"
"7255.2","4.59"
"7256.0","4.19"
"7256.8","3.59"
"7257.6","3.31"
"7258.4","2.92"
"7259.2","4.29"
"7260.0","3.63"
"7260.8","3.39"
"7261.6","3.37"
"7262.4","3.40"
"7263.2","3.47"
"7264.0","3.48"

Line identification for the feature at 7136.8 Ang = [N II] 6583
